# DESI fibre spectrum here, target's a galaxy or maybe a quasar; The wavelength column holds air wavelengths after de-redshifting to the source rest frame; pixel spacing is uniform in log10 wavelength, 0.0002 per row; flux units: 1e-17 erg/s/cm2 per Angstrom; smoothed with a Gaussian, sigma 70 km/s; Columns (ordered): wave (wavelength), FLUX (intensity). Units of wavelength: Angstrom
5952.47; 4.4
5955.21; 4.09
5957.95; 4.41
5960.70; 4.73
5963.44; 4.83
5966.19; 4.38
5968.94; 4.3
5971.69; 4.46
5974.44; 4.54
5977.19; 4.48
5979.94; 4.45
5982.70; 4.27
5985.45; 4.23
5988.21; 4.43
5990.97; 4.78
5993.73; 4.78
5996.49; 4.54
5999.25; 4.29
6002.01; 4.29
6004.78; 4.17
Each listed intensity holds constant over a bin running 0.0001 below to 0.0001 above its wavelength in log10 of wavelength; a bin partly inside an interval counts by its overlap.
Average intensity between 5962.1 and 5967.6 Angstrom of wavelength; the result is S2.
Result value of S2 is 4.6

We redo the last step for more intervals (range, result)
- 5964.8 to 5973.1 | 4.38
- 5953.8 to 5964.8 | 4.52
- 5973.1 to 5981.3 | 4.49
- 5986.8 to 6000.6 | 4.56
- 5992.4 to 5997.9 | 4.66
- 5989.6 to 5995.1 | 4.78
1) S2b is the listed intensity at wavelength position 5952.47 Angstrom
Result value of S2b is 4.4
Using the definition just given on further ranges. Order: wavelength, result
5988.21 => 4.43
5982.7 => 4.27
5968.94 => 4.3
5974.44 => 4.54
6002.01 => 4.29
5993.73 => 4.78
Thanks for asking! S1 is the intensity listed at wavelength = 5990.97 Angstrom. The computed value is 4.78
